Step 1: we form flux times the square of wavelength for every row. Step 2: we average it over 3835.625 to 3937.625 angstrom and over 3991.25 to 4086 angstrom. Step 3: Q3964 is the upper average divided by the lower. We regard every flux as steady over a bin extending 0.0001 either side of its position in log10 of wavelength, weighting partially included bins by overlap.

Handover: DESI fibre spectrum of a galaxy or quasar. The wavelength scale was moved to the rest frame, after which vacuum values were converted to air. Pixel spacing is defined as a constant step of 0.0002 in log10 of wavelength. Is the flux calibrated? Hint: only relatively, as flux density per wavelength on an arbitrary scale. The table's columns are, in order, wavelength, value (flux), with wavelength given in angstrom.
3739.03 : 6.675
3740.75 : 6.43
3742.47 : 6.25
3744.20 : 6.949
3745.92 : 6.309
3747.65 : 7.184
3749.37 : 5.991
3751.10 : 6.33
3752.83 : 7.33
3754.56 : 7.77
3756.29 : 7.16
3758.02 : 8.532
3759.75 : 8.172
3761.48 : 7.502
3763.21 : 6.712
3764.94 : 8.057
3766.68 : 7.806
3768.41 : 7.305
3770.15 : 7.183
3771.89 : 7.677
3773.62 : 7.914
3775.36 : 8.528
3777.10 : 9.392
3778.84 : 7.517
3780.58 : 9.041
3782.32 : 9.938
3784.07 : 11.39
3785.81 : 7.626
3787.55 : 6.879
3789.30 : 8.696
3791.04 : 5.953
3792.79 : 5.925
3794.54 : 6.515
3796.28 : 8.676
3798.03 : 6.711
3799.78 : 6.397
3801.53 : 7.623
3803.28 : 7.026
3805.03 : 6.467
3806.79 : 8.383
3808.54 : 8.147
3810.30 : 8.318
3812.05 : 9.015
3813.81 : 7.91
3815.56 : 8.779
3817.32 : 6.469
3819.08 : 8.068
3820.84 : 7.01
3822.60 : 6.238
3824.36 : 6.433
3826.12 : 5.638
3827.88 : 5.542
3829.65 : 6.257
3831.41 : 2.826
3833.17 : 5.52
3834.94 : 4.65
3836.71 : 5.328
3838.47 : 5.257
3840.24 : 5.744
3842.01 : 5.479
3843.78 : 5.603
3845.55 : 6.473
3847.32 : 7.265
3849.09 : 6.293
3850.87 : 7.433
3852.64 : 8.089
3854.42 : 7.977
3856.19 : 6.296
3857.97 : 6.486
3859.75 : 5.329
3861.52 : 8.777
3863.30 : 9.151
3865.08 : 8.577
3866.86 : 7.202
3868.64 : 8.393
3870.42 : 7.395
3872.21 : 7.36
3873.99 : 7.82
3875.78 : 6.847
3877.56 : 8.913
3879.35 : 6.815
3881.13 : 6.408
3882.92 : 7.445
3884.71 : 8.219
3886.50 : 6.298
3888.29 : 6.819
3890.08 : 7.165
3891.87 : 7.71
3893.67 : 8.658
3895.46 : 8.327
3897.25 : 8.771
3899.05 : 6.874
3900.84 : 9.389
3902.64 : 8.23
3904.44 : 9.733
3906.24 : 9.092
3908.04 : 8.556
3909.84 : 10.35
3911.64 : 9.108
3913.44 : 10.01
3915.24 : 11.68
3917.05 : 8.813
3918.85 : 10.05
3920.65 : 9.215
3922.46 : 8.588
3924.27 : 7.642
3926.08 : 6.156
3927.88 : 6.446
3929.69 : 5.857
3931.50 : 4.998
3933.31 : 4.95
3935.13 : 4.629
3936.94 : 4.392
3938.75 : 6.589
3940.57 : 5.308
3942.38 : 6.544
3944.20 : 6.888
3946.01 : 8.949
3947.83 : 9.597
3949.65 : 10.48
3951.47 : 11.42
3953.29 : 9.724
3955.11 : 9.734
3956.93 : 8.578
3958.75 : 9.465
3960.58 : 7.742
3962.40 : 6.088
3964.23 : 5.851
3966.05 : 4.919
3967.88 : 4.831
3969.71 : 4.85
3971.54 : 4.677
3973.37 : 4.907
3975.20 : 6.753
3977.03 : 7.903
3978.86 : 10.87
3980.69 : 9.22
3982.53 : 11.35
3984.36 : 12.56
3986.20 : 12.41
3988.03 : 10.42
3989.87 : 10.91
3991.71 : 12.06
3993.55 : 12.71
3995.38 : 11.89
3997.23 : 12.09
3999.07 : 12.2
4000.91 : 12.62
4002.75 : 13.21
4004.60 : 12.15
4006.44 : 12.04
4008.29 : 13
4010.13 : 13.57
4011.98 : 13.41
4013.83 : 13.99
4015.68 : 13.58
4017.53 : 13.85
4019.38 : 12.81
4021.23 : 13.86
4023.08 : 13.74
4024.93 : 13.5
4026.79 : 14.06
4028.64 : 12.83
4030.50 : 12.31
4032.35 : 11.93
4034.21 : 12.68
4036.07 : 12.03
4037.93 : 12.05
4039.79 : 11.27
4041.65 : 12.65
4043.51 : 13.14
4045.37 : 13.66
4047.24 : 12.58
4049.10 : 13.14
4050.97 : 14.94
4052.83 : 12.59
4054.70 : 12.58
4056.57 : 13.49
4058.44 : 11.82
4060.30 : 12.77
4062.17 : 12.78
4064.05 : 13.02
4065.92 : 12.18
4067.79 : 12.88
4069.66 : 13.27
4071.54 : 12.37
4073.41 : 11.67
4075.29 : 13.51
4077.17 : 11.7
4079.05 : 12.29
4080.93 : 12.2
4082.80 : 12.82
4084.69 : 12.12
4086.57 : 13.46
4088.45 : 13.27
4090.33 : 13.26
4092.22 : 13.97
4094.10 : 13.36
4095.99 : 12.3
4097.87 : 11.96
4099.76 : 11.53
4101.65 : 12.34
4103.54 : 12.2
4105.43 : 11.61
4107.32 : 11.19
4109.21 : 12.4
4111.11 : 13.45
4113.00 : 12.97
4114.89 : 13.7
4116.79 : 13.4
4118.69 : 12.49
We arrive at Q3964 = 1.8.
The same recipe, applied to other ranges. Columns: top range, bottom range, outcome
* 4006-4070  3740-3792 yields 1.95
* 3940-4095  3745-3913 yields 1.69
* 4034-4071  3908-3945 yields 1.83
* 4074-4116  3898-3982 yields 1.76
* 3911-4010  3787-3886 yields 1.36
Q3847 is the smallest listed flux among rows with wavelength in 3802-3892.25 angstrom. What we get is 2.826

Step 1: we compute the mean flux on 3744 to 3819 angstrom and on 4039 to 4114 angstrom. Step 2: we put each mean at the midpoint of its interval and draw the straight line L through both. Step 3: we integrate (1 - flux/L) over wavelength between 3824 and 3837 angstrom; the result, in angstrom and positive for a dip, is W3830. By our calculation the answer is 5.0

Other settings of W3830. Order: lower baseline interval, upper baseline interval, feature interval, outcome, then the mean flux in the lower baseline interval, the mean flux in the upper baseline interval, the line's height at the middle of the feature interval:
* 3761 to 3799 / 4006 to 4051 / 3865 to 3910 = 9.71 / 7.86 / 13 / 10.1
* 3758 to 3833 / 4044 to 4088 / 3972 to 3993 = 2.42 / 7.46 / 12.8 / 11.1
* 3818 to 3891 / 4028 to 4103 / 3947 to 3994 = 5.68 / 6.76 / 12.7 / 10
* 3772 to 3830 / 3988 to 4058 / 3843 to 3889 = 9.17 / 7.6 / 12.8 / 9.12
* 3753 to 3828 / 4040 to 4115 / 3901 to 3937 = 6.70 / 7.65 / 12.7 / 9.91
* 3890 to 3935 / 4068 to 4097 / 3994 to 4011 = -3.05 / 8.21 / 12.8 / 10.6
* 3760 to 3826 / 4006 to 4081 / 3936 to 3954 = 4.81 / 7.69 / 12.9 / 10.8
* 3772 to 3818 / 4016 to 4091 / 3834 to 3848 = 4.91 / 7.9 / 12.8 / 8.77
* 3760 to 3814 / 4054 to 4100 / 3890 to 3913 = 2.48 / 7.82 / 12.7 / 9.74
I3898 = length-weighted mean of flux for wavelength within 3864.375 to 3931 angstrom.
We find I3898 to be 8.11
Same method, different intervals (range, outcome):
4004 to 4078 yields 12.9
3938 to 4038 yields 10.4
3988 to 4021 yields 12.7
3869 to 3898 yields 7.57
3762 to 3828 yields 7.62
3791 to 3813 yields 7.37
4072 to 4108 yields 12.5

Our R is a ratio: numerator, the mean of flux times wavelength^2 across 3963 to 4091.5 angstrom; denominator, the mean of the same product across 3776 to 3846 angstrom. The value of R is 1.88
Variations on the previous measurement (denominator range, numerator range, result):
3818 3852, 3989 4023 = 2.34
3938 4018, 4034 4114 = 1.35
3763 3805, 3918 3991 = 1.10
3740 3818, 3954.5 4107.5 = 1.75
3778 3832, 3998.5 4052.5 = 1.98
